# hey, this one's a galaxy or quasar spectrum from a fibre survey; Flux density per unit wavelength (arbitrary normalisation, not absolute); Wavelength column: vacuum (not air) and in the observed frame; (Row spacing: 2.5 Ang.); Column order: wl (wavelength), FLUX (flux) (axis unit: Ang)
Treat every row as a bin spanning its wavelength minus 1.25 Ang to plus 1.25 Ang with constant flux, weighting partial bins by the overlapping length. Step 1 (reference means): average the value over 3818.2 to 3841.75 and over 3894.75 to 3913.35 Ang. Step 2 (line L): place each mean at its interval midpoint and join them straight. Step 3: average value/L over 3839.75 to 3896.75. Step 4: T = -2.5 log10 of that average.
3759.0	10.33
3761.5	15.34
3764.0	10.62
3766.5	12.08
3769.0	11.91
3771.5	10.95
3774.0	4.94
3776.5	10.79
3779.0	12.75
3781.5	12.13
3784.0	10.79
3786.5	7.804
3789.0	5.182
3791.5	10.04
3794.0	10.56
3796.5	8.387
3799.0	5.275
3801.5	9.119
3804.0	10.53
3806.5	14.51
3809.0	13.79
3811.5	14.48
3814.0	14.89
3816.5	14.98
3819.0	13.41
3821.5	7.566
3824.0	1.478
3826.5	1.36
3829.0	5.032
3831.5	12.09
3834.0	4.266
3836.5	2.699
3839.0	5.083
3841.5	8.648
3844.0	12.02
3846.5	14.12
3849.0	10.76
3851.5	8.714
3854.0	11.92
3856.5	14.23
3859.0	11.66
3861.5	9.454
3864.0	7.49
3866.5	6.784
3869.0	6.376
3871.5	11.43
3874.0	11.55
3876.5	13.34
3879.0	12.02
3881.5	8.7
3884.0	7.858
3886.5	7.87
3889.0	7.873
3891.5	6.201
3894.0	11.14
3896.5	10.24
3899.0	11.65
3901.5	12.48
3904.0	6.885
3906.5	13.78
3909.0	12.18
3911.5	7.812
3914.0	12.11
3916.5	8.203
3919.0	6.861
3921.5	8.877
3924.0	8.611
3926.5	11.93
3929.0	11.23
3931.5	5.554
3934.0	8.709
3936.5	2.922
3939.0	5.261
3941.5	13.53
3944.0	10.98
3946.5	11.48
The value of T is -0.21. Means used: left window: 5.92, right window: 10.8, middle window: 9.97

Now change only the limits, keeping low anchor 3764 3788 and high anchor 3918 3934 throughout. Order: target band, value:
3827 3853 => 0.19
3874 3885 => -0.14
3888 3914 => -0.12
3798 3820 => -0.23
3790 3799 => 0.15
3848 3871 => -0.02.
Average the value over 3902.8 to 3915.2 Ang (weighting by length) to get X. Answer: 10.6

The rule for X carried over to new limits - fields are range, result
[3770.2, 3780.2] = 9.85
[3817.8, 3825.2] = 7.49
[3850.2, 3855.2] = 10.3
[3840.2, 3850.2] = 11.4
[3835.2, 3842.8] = 5.51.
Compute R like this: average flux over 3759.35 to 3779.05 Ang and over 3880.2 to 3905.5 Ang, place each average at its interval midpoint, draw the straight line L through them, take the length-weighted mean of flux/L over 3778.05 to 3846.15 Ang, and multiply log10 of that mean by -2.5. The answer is 0.13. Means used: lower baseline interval 11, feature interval 9.27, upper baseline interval 9.14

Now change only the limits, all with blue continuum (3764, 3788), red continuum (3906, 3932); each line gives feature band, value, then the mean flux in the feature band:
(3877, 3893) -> 0.14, 8.69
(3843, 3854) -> -0.14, 11.4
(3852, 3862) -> -0.17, 11.8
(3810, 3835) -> 0.13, 9.05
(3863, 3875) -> 0.15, 8.69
